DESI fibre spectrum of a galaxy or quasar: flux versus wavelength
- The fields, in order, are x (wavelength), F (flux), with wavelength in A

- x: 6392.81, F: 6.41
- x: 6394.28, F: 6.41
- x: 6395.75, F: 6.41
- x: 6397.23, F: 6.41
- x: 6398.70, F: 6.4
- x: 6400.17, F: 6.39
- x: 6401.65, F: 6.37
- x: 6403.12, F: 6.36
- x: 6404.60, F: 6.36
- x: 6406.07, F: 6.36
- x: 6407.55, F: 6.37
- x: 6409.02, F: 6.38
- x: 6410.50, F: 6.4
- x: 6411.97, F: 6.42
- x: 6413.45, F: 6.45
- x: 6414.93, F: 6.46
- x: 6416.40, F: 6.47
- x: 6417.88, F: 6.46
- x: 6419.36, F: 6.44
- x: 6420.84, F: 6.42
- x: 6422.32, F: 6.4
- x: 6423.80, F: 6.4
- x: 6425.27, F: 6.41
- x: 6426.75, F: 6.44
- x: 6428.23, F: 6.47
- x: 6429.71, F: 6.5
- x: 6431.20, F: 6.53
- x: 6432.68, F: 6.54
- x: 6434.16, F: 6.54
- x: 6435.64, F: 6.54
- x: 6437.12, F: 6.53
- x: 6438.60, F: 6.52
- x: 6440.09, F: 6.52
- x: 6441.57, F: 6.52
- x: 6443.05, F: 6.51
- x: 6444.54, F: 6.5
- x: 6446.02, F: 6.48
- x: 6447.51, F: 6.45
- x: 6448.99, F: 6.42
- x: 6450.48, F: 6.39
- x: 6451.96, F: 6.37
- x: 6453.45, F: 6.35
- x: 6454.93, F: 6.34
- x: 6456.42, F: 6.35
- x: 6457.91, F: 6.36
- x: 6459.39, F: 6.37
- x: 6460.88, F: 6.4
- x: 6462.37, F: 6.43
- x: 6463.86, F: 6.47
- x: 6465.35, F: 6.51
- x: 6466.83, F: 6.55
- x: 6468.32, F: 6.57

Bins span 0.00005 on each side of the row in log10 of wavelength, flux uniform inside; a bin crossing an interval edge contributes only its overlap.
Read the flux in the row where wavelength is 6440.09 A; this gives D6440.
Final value 6.52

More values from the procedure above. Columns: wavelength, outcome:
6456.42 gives 6.35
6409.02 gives 6.38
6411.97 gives 6.42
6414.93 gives 6.46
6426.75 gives 6.44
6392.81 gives 6.41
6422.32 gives 6.4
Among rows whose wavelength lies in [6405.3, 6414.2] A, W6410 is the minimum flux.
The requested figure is 6.36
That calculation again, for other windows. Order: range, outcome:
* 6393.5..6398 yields 6.41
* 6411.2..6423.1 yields 6.4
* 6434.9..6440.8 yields 6.52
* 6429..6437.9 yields 6.5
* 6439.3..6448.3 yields 6.45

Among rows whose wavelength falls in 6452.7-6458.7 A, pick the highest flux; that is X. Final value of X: 6.36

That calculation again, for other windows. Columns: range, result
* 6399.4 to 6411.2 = 6.4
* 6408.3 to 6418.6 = 6.47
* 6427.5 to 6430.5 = 6.5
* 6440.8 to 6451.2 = 6.52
